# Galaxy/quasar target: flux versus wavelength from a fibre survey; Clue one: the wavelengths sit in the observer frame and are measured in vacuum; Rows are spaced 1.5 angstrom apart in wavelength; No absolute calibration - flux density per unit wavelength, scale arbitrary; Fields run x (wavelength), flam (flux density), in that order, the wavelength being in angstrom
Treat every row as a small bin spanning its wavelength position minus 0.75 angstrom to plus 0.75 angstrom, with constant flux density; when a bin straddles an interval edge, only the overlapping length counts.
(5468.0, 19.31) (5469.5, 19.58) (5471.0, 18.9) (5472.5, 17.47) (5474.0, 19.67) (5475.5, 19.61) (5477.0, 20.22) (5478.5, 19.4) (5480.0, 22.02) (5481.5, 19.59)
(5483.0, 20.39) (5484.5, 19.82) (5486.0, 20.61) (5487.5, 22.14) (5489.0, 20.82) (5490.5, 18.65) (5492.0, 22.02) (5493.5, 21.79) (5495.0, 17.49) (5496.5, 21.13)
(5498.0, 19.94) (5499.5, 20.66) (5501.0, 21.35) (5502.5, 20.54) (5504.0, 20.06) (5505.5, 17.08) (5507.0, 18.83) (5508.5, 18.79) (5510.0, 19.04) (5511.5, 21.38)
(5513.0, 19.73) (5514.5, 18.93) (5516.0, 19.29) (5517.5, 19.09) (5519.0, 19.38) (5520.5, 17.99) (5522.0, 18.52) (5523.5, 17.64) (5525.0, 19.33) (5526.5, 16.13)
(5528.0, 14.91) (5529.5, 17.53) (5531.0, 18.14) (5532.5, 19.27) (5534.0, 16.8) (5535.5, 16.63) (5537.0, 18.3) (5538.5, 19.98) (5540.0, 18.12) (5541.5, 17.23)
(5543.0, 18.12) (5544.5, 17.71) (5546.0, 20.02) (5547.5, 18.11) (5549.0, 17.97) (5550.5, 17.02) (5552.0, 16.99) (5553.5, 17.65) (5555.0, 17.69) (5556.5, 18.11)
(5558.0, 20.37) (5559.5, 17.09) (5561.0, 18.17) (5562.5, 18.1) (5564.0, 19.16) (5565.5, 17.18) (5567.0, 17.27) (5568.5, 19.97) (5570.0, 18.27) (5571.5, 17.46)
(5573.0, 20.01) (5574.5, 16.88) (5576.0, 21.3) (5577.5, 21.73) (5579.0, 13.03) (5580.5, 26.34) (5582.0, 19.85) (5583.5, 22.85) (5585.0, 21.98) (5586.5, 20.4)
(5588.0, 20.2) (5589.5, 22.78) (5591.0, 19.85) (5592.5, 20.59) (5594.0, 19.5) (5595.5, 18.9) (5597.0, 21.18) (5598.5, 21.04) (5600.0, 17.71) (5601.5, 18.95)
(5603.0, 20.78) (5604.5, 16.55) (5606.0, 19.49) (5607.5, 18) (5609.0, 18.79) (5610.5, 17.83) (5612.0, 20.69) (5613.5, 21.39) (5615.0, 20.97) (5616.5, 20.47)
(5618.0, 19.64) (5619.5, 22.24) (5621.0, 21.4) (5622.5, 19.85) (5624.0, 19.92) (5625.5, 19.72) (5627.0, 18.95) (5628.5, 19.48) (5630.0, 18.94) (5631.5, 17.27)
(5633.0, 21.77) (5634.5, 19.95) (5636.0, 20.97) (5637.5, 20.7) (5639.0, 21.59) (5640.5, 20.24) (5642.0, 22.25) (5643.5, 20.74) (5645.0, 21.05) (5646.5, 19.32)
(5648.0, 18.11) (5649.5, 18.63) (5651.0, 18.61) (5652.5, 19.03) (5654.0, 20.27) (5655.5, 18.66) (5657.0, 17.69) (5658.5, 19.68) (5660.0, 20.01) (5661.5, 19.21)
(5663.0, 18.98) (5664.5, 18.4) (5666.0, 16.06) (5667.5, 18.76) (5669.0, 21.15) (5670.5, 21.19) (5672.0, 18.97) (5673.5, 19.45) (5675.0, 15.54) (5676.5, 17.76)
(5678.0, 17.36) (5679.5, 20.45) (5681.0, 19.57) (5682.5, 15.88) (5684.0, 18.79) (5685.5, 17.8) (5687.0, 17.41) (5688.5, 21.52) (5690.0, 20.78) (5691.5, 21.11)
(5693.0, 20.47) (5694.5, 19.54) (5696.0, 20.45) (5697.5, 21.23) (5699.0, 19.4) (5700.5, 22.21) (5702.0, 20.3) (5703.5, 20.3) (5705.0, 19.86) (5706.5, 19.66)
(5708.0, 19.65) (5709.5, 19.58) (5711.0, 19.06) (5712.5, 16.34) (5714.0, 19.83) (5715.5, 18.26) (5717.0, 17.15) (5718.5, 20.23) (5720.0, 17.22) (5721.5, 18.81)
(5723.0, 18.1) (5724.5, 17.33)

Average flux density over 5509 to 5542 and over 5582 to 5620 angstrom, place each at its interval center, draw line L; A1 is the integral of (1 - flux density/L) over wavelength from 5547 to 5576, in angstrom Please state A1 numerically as 1.5 angstrom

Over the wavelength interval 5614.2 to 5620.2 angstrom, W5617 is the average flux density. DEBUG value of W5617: 20.8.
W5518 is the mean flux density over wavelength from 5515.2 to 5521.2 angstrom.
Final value 18.9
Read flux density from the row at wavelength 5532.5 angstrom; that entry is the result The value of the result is 19.27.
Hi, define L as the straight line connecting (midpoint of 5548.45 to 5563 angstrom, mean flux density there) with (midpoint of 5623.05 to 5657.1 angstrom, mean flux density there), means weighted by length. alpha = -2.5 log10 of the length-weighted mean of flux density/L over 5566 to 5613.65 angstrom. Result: -0.06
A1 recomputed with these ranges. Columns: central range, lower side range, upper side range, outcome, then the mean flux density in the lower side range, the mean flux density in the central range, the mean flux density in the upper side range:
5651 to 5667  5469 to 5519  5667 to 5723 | 0.48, 19.9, 18.8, 19.3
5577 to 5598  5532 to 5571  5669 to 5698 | -2.53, 18.1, 20.6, 19.3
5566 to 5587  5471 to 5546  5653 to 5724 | -0.67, 19.2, 19.8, 19.1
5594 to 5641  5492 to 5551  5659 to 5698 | -2.10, 18.8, 19.8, 19.1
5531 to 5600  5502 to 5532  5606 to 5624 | 1.15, 18.6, 19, 20.1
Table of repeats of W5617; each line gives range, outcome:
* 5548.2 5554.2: 17.4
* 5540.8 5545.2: 17.7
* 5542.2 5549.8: 18.4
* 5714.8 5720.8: 18.2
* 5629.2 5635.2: 19.5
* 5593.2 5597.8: 19.9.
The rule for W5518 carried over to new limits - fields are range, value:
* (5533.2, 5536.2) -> 16.8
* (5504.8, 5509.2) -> 18.2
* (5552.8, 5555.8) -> 17.7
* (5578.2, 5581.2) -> 19.6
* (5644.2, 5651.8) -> 19.2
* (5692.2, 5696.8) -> 20.2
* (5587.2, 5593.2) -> 20.9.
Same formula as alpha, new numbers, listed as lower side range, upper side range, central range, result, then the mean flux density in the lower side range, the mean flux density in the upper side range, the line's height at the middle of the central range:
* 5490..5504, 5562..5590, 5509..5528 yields 0.084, 20.4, 19.7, 20.2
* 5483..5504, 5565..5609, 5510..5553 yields 0.109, 20.5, 19.7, 20.2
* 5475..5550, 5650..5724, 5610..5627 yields -0.067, 19.2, 19.1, 19.1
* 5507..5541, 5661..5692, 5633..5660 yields -0.065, 18.4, 18.8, 18.8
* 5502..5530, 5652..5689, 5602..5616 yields -0.039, 18.6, 18.8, 18.7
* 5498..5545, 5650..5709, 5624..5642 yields -0.053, 18.6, 19.3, 19.1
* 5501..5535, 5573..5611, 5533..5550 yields 0.054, 18.6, 19.9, 19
